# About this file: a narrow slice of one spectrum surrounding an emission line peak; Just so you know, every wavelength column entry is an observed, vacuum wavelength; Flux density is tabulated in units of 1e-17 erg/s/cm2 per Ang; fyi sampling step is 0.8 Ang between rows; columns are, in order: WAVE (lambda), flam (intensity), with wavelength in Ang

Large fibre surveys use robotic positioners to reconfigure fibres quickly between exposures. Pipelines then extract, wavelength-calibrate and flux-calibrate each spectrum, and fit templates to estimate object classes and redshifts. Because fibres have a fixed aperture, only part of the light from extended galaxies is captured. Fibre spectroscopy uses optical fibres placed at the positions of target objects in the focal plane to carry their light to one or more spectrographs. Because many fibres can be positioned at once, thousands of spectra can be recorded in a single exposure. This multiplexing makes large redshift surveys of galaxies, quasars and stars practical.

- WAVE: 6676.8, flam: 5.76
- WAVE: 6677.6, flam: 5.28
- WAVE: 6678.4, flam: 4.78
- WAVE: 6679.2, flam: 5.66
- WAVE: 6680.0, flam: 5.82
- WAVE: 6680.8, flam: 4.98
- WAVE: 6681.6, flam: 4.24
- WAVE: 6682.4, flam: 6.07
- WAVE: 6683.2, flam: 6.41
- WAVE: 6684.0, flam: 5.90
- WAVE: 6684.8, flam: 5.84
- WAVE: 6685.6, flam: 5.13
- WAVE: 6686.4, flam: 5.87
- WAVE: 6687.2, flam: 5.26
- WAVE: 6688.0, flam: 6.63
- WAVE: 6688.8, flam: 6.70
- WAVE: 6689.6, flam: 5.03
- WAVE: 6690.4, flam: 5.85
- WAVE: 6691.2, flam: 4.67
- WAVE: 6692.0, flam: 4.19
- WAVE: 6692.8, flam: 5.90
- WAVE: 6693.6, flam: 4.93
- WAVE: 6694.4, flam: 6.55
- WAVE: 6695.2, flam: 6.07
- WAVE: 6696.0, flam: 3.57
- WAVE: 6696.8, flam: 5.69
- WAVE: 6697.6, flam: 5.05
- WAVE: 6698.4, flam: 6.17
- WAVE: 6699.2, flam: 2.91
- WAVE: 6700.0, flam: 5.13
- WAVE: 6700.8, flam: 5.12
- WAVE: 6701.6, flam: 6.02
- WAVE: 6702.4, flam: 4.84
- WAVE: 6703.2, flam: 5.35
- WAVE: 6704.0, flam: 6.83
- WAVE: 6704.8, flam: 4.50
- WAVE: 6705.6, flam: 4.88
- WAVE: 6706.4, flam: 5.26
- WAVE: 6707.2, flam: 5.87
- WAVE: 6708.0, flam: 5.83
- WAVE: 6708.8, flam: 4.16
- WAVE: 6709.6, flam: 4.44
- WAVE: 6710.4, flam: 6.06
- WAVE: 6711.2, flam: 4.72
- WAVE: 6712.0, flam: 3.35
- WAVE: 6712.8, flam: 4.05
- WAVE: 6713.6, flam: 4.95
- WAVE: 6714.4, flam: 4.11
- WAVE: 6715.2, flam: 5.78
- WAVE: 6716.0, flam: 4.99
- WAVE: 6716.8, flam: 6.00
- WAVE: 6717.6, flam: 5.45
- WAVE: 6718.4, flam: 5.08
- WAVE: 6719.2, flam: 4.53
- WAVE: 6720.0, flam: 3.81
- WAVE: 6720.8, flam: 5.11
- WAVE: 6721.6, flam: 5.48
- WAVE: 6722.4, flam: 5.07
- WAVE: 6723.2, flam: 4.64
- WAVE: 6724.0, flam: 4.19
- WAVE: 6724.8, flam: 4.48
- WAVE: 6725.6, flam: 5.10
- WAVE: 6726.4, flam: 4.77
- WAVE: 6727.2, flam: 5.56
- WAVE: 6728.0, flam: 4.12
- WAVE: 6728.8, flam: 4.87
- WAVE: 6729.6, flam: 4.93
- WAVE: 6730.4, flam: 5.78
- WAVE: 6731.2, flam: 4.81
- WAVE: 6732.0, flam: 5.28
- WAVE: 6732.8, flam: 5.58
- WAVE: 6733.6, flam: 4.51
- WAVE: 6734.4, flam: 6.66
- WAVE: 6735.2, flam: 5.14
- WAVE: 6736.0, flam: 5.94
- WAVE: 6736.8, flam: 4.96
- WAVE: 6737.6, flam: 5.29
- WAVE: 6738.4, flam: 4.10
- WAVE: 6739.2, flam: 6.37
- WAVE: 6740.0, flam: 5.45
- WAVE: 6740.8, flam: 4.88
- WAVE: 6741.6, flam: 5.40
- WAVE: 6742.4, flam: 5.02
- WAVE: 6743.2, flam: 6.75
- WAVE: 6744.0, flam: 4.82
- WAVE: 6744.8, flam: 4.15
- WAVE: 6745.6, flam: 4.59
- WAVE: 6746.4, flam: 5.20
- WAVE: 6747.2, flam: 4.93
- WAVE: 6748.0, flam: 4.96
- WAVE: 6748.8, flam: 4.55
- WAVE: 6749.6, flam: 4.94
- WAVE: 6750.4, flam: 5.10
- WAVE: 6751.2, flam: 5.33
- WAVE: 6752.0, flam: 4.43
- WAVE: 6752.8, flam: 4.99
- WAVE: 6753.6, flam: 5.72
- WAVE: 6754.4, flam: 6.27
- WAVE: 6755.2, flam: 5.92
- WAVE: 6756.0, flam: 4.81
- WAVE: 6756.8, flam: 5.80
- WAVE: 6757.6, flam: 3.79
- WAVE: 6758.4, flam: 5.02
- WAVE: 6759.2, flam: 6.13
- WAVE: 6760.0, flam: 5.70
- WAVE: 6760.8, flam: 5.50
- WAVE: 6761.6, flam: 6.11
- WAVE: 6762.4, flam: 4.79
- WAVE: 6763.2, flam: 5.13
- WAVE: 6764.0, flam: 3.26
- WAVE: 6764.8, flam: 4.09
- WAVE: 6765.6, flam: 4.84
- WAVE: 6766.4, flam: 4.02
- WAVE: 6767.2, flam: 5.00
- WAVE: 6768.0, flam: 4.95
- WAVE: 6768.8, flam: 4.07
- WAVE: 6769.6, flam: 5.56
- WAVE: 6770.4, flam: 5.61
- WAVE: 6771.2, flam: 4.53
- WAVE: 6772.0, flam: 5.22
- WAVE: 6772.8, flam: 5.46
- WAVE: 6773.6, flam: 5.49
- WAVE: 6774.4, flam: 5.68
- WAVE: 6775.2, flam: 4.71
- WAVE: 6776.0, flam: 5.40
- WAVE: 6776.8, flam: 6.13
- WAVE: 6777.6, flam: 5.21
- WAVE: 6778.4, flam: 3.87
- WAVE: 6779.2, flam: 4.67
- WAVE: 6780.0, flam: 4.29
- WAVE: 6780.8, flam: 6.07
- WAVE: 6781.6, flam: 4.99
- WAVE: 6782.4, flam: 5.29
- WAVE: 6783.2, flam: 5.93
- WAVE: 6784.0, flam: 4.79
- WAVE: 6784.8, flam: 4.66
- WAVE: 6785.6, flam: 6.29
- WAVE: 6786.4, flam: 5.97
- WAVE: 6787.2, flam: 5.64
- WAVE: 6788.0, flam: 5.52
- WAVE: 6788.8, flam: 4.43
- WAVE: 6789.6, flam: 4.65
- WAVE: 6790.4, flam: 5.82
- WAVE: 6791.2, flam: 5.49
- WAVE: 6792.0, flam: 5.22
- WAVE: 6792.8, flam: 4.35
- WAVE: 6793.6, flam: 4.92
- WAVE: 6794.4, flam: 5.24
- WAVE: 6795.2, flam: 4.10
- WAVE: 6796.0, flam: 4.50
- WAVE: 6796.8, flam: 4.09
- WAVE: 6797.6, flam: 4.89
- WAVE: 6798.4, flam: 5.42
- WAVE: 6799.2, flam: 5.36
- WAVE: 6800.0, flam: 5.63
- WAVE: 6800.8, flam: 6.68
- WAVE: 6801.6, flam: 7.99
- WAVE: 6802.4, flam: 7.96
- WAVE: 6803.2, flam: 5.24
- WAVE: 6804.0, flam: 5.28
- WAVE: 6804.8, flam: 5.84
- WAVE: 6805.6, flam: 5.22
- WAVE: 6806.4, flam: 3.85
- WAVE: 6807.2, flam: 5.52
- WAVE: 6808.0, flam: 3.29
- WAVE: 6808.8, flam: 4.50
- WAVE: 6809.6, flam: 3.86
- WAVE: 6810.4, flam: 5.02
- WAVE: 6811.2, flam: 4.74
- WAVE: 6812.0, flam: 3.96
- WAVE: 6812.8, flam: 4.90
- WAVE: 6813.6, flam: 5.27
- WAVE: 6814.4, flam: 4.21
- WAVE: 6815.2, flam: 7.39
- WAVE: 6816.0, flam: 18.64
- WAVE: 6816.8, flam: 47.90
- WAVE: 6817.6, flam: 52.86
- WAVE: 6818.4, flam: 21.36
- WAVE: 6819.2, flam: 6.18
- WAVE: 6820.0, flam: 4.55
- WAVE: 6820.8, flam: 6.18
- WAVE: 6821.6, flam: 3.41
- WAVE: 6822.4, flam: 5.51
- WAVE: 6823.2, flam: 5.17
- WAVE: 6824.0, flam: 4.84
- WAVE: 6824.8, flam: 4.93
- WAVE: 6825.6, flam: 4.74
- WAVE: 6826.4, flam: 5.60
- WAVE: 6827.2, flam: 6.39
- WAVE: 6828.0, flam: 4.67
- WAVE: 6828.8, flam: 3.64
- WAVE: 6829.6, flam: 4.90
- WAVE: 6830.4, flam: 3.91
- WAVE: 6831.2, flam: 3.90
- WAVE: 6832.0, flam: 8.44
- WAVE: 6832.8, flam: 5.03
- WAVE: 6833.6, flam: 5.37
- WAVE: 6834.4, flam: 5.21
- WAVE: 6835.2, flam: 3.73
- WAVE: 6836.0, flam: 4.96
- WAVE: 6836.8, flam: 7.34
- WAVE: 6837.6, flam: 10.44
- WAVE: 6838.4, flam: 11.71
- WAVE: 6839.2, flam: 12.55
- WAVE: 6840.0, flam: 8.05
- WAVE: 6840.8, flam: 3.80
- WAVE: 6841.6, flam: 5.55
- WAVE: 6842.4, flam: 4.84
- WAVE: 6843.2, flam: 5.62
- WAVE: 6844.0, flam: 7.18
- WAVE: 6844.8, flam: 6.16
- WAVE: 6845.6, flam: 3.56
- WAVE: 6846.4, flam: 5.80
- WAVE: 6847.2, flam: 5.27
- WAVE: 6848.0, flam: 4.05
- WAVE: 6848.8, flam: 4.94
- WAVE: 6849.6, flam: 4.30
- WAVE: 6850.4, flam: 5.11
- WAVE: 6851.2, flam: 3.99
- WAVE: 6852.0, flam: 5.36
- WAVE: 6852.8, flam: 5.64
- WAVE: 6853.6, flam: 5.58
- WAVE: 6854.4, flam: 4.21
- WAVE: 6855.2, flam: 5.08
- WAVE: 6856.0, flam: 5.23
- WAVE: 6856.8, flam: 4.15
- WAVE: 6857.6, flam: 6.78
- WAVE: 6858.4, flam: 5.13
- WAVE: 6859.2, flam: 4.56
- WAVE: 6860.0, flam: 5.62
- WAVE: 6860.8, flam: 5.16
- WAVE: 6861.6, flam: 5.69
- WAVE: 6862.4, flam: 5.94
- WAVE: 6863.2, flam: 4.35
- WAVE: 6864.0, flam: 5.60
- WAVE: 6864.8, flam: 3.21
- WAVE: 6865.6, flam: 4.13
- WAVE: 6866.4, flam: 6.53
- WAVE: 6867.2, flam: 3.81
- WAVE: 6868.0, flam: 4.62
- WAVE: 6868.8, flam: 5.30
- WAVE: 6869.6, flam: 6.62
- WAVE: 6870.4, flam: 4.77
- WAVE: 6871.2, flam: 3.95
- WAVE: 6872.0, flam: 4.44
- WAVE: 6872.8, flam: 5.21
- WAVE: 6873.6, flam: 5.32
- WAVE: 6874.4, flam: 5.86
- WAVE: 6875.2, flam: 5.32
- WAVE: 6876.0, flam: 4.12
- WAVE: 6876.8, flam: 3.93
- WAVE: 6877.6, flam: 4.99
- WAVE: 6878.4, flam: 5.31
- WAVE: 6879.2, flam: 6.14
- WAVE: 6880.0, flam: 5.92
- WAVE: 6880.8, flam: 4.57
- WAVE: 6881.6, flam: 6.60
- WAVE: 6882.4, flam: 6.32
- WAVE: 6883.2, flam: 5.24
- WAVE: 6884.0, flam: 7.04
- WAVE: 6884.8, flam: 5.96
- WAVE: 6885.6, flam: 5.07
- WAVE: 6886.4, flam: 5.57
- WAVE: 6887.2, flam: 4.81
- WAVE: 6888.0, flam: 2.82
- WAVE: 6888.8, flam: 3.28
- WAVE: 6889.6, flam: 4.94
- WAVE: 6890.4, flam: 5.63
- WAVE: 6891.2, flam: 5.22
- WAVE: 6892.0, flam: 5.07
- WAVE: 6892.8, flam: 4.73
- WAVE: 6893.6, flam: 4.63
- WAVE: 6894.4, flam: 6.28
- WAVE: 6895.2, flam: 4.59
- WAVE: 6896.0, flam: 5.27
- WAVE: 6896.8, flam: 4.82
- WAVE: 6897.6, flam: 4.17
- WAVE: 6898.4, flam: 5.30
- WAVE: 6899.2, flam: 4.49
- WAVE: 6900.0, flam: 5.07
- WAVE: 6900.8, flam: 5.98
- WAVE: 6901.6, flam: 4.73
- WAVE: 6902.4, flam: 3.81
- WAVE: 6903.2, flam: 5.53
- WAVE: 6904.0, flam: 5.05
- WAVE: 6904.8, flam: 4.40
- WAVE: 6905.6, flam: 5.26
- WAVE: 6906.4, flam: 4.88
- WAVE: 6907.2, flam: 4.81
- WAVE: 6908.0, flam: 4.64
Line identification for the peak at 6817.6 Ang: H-alpha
